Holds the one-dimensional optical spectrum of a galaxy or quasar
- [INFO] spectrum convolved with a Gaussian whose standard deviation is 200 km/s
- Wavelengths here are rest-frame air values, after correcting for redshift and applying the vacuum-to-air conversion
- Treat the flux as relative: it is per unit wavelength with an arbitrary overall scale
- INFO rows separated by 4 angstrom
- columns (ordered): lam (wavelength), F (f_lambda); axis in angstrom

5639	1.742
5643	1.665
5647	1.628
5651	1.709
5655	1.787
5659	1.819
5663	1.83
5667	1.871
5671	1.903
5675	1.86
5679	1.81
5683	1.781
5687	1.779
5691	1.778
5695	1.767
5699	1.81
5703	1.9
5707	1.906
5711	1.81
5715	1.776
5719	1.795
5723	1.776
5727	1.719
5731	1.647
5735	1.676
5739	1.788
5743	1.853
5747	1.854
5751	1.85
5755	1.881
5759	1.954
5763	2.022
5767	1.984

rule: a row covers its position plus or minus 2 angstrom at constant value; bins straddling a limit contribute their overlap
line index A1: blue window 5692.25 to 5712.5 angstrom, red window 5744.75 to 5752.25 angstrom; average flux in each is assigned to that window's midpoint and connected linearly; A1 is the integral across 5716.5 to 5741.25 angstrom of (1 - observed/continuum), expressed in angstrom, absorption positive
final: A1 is 1.5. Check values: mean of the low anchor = 1.84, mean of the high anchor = 1.85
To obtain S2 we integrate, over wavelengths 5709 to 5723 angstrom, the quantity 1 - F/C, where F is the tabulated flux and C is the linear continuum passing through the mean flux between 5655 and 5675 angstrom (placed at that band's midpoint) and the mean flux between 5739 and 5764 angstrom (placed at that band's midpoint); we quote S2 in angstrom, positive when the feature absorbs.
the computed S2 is 0.6 angstrom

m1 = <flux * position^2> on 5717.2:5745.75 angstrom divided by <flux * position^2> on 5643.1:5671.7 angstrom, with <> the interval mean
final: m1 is 1.01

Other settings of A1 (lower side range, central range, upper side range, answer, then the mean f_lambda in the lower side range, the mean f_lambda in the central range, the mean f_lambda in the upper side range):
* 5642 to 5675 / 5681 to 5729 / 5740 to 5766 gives 1.1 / 1.78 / 1.8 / 1.9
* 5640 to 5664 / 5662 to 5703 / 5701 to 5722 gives -0.8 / 1.74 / 1.82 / 1.83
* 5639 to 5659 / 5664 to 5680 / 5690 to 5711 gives -0.9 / 1.71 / 1.86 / 1.83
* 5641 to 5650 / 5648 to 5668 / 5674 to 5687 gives -1.0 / 1.65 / 1.79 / 1.81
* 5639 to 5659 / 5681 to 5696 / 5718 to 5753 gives -0.3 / 1.71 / 1.78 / 1.77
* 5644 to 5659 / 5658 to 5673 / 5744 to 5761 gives -1.0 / 1.72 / 1.86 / 1.88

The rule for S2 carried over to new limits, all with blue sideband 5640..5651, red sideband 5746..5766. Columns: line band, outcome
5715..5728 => 0.5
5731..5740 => 0.8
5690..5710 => -0.5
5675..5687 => -0.4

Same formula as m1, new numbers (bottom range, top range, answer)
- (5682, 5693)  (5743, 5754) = 1.07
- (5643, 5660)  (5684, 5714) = 1.07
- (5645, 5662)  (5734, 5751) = 1.07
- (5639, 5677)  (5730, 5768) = 1.07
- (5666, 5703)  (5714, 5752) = 0.99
